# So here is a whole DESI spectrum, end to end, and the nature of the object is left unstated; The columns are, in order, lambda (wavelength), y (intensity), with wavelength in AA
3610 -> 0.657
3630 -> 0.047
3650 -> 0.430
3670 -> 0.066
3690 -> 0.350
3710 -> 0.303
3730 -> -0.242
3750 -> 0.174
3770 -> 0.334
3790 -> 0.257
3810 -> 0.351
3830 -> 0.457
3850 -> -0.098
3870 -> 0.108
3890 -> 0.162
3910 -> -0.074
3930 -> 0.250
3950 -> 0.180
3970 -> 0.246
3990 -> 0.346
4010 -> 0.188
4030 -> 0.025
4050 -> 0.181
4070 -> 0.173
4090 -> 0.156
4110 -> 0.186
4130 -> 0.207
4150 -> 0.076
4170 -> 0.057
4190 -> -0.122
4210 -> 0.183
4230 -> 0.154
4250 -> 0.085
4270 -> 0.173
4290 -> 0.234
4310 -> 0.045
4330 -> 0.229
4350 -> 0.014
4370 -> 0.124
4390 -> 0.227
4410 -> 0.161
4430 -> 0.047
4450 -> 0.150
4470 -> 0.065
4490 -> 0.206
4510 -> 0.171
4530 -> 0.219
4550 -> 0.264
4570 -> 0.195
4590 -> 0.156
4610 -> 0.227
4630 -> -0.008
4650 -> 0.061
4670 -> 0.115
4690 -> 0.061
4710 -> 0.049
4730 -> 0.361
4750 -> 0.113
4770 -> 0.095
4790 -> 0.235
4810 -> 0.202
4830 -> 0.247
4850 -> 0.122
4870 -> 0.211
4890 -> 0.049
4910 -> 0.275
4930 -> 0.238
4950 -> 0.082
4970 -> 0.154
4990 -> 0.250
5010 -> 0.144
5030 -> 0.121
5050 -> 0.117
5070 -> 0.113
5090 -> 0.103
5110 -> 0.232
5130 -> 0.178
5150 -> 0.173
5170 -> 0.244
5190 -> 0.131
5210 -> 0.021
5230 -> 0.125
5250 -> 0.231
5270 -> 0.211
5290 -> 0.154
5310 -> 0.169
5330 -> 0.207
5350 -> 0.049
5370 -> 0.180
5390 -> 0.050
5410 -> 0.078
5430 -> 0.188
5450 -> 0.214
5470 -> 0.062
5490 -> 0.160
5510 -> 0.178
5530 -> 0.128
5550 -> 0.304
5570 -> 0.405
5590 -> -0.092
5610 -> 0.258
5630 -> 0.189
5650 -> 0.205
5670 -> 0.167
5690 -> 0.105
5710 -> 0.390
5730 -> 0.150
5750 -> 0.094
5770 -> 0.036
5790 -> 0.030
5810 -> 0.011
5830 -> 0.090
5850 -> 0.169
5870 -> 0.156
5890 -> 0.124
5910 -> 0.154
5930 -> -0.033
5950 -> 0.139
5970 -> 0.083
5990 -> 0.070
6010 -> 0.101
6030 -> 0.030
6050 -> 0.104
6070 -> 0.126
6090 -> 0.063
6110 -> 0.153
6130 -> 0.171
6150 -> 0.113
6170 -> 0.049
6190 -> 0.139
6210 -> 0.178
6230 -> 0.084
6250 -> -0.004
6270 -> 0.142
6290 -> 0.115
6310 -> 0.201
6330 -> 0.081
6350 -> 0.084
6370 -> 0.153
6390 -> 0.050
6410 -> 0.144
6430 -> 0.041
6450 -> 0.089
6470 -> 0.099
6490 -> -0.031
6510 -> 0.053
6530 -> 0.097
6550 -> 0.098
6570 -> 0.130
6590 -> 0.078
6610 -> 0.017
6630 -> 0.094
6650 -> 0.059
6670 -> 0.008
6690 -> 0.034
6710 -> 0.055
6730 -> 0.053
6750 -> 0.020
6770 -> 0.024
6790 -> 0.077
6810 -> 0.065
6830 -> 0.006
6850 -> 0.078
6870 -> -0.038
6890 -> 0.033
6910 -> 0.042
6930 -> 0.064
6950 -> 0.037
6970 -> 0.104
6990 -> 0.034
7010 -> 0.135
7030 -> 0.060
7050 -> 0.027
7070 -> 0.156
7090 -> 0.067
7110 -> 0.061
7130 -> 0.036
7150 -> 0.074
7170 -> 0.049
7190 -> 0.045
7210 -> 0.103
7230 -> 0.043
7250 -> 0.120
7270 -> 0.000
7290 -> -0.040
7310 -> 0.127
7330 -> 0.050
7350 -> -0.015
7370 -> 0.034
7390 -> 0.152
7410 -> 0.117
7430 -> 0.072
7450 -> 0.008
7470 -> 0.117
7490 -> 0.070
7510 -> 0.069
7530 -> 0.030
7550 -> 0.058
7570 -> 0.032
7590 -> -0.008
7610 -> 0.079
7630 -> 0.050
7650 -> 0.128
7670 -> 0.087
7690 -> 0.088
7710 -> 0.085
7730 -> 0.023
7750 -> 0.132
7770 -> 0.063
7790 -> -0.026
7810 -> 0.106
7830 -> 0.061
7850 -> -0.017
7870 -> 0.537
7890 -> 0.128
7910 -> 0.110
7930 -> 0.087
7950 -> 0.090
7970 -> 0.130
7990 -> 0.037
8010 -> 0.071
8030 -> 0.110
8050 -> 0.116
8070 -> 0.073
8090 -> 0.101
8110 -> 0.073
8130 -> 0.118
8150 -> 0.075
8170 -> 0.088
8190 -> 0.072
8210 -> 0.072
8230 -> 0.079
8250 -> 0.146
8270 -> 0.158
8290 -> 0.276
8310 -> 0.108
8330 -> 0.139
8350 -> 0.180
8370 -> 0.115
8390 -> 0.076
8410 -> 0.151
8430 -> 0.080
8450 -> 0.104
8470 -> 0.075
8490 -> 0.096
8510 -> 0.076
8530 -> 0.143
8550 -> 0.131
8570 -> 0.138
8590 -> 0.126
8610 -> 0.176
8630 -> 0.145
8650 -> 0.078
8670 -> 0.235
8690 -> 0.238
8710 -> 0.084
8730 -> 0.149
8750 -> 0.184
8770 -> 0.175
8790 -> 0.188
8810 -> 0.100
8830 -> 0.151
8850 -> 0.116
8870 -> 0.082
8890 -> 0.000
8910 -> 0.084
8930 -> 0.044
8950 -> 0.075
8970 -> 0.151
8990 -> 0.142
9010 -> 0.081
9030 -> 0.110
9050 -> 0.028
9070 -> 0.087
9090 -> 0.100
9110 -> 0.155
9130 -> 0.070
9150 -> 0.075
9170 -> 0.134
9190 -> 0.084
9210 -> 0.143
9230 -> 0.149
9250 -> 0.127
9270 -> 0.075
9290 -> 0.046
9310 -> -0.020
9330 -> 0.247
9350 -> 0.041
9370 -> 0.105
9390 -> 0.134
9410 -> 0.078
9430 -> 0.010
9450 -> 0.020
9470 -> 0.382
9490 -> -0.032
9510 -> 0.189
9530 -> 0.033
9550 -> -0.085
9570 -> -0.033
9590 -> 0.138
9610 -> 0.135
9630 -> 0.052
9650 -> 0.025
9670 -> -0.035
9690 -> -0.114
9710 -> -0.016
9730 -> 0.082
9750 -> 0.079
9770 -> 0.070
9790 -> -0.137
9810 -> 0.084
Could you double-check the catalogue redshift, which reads 1.11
